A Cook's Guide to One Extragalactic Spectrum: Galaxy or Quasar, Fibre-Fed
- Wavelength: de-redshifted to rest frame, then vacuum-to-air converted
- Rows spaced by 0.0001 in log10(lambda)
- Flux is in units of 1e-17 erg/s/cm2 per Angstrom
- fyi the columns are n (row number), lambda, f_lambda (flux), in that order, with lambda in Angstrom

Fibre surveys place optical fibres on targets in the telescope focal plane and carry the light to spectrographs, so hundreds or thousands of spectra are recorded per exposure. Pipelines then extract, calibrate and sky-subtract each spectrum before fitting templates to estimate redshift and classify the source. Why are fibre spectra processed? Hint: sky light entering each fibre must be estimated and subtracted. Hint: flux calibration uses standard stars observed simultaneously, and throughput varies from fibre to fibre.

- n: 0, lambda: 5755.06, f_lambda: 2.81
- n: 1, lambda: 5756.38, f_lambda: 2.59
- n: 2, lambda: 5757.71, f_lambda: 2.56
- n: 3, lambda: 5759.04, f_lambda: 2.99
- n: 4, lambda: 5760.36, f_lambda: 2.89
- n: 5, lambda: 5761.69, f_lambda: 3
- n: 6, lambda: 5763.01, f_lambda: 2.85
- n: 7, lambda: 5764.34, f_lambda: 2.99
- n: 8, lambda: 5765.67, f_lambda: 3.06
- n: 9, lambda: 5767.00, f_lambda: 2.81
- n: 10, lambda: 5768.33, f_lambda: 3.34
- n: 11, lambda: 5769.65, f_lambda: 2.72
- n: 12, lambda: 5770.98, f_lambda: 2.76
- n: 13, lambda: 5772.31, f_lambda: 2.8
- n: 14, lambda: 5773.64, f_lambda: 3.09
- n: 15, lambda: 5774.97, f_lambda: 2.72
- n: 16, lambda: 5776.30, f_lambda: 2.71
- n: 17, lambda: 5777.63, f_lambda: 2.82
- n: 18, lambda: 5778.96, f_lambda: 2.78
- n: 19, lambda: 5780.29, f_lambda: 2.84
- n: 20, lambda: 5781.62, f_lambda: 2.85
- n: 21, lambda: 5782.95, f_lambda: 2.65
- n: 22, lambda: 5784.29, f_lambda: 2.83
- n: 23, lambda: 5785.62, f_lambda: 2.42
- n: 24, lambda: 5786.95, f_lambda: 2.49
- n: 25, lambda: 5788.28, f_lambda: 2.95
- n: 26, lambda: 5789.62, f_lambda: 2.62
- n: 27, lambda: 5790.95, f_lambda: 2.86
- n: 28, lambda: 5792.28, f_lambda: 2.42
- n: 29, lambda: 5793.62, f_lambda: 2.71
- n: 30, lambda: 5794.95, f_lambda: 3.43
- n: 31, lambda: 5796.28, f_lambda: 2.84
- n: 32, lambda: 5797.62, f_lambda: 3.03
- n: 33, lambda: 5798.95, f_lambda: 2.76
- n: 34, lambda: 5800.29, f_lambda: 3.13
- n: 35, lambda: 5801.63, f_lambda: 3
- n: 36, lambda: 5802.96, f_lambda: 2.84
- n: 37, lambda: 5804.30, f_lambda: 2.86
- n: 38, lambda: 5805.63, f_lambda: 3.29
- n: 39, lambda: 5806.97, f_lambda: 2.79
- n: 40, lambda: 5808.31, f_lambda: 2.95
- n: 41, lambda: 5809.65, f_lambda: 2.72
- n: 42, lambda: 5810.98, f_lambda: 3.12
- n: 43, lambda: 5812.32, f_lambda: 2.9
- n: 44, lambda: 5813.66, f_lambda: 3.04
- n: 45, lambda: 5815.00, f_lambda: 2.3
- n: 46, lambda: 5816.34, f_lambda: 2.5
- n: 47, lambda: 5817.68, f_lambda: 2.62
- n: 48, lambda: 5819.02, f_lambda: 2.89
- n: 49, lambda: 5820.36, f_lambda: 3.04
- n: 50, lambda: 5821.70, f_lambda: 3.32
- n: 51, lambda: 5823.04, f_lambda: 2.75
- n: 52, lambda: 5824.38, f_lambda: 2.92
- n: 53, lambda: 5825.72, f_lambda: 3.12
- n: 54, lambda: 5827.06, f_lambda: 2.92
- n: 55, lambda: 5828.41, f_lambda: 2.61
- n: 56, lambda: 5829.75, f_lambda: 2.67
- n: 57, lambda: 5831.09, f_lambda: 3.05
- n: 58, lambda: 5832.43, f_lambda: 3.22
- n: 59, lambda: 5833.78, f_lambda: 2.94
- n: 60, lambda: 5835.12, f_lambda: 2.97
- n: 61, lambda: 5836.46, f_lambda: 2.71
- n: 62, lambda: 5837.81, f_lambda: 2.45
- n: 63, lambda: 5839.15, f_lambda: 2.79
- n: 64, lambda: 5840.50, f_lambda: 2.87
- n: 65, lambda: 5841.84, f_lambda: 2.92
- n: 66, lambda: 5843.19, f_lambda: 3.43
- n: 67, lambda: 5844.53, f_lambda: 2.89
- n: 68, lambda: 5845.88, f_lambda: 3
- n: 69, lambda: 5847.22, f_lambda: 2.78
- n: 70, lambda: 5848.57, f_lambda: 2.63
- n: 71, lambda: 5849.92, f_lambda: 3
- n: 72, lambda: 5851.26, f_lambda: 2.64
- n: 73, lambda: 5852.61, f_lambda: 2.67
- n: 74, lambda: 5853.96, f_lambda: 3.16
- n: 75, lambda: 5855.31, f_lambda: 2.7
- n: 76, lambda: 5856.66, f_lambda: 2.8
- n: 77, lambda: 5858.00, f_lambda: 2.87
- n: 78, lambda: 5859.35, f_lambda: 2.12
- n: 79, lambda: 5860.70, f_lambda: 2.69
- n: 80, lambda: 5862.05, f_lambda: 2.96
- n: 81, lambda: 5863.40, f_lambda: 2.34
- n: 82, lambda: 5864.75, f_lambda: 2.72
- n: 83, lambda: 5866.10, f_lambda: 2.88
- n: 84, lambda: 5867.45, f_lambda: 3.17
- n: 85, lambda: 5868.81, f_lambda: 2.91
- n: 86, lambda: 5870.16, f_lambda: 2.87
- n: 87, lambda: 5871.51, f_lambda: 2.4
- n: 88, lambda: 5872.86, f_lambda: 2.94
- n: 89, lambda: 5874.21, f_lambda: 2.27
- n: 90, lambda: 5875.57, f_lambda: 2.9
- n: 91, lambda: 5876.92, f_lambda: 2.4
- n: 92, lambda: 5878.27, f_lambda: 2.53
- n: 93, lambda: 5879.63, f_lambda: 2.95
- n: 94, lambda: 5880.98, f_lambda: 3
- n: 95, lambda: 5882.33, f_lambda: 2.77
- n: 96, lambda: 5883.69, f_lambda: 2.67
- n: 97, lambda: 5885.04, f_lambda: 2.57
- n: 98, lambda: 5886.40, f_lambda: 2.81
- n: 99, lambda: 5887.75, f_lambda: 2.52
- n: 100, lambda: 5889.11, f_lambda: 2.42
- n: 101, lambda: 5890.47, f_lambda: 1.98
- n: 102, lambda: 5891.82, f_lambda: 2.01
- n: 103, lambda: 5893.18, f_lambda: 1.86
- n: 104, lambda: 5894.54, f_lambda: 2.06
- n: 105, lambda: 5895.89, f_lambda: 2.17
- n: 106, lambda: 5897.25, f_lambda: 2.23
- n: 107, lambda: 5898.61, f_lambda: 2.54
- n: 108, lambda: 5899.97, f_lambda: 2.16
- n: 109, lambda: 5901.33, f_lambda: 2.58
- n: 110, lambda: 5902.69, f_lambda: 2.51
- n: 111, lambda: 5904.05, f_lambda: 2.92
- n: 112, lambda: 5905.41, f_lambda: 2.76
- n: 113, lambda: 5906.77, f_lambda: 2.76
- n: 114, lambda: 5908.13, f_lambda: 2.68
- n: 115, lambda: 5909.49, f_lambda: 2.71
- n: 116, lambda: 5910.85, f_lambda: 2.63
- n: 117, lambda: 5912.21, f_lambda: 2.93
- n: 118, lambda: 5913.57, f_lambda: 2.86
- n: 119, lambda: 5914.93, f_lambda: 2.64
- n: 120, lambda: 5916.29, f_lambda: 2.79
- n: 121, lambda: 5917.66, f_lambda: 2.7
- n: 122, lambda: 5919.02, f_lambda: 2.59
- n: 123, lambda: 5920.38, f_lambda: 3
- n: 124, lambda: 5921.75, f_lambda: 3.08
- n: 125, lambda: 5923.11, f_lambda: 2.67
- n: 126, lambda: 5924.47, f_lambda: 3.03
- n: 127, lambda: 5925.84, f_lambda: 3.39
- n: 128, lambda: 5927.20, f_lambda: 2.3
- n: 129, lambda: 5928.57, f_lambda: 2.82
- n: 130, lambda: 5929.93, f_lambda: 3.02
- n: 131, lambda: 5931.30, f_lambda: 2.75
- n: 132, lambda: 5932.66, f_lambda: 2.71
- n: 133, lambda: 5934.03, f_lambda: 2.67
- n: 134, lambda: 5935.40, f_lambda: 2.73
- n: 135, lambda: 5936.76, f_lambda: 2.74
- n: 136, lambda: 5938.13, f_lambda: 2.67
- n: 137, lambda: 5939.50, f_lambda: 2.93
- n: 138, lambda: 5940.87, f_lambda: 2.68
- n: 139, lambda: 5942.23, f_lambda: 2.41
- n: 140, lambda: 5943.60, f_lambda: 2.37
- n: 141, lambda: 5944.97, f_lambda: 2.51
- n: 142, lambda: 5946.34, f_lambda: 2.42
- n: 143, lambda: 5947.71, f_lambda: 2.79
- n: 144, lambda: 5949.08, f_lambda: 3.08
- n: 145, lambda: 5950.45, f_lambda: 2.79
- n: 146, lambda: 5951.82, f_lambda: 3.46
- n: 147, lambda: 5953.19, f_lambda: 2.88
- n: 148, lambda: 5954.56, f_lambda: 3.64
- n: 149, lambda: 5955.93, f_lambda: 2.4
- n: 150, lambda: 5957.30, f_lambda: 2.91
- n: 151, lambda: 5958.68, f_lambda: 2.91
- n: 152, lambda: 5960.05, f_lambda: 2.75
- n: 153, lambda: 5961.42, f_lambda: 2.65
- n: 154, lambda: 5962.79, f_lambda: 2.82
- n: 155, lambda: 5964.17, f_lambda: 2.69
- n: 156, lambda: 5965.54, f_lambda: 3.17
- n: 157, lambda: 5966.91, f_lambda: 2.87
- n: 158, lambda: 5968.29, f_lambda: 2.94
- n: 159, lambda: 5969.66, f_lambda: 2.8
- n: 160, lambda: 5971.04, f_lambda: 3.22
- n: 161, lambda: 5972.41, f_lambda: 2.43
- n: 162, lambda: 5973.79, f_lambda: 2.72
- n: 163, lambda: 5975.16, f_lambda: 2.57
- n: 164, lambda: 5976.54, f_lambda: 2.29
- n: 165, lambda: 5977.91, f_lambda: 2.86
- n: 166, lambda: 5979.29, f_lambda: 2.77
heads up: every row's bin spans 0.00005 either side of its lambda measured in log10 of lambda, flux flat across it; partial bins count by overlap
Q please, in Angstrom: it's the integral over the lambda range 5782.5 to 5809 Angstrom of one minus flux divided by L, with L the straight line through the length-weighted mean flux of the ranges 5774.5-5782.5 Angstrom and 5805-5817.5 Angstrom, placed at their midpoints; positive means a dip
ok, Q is -0.3 Angstrom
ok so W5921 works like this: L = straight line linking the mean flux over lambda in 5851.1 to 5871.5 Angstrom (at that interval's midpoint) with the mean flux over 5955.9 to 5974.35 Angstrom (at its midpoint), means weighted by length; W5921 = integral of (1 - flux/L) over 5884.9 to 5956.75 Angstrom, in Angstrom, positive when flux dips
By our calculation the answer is 3.23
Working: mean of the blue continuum 2.76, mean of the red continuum 2.82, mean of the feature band 2.67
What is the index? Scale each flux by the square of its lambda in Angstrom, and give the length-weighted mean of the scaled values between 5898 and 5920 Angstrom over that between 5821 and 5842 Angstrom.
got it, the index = 0.95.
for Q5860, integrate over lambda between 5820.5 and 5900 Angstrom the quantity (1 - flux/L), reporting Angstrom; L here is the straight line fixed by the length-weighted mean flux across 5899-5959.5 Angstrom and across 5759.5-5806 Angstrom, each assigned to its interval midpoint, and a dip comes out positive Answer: 2.9 Angstrom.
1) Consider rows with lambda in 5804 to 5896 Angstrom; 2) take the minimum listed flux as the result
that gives 1.86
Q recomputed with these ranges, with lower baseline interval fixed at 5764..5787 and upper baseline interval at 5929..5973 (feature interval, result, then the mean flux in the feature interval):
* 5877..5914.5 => 3.6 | 2.54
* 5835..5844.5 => -0.2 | 2.87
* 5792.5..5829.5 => -1.0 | 2.89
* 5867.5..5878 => 0.4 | 2.69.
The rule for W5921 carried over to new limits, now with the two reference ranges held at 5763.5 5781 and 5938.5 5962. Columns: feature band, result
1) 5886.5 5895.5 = 2.0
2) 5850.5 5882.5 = 1.1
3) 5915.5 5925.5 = -0.2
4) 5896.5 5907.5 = 1.0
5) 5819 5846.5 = -0.7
